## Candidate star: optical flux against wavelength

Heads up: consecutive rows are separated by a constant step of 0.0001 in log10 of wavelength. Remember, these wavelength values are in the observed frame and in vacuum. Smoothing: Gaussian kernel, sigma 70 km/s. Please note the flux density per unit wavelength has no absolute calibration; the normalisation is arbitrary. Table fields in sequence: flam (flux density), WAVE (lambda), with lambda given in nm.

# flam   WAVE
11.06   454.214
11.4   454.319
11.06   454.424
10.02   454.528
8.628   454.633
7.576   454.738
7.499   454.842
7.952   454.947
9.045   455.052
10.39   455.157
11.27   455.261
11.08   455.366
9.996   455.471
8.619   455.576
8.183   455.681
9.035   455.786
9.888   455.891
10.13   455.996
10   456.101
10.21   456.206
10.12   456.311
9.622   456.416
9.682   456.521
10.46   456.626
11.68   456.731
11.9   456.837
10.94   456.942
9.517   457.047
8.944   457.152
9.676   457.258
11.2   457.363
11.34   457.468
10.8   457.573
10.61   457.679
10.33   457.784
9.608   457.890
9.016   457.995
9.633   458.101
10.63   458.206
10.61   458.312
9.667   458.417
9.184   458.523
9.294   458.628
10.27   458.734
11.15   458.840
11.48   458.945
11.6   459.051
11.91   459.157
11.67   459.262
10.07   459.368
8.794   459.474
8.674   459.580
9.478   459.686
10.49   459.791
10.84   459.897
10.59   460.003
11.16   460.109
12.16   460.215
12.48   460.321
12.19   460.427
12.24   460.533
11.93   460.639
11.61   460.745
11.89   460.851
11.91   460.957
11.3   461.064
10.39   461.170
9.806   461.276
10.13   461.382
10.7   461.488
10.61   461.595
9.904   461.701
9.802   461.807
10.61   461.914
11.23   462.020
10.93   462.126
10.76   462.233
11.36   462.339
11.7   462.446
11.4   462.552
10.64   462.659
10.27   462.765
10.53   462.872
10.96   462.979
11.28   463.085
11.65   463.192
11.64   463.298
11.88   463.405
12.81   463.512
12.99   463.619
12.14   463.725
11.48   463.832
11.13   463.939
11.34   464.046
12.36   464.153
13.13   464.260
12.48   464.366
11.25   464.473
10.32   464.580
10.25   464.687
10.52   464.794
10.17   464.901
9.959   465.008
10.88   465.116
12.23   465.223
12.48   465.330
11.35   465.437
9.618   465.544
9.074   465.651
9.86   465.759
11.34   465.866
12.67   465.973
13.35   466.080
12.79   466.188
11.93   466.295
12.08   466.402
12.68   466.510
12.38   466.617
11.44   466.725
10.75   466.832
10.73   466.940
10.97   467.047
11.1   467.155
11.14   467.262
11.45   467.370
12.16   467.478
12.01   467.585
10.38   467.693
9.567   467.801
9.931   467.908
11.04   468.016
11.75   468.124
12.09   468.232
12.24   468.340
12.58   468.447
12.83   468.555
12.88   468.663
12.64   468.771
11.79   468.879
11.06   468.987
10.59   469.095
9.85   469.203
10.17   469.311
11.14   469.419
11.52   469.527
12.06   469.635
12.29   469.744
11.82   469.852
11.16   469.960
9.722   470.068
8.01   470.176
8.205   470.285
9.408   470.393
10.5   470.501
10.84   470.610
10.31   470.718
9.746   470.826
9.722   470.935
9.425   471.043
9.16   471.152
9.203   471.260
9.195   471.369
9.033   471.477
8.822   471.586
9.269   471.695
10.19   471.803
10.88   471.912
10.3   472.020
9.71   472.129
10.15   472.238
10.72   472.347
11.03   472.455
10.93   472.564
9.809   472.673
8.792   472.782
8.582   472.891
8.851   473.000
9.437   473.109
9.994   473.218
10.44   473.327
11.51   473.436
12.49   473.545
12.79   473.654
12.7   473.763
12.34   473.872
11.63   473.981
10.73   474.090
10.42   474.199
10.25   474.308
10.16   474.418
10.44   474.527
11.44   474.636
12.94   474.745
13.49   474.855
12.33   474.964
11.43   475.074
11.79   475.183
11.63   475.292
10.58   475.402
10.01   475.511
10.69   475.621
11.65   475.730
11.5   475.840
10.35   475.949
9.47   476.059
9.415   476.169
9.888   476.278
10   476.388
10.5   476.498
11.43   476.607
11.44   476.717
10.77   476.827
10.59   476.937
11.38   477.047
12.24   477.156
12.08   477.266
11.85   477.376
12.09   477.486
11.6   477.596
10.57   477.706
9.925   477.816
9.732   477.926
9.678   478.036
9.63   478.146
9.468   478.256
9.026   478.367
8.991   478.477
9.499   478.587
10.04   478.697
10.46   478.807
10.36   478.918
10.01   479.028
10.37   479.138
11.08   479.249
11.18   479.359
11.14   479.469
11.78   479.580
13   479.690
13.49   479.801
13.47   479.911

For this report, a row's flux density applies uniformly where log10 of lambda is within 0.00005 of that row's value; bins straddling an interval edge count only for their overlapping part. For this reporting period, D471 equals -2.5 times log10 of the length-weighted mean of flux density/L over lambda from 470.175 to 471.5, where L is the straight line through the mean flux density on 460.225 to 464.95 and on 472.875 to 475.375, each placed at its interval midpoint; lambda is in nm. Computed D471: 0.183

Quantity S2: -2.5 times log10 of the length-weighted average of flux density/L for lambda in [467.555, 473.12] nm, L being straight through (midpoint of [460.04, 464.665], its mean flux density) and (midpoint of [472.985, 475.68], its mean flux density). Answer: 0.08 mag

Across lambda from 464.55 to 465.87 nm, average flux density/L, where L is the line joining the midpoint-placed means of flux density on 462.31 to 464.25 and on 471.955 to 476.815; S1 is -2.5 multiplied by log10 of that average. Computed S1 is 0.08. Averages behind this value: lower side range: 11.6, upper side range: 10.8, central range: 10.6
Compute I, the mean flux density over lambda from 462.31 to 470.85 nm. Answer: 11.3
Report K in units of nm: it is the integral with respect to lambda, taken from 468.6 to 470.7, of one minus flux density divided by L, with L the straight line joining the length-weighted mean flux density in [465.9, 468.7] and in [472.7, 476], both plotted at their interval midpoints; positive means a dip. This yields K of 0.12 nm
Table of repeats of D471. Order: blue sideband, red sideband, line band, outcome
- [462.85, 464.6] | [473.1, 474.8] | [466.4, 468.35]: 0.027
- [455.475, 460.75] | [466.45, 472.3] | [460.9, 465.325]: -0.060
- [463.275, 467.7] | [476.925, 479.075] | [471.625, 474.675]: 0.031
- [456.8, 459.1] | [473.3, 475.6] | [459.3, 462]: -0.029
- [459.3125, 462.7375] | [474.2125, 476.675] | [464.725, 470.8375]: -0.024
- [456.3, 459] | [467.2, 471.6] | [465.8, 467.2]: -0.119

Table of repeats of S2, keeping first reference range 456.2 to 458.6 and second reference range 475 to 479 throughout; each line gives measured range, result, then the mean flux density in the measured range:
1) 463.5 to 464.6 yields -0.16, 12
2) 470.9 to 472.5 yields 0.08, 9.78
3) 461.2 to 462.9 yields -0.03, 10.6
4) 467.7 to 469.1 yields -0.12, 11.6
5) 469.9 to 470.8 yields 0.07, 9.79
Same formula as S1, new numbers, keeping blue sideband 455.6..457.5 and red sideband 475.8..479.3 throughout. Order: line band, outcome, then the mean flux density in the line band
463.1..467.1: -0.126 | 11.5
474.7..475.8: -0.118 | 11.6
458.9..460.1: -0.039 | 10.5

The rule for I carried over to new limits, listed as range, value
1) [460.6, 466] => 11.1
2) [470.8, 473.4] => 9.73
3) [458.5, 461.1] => 11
